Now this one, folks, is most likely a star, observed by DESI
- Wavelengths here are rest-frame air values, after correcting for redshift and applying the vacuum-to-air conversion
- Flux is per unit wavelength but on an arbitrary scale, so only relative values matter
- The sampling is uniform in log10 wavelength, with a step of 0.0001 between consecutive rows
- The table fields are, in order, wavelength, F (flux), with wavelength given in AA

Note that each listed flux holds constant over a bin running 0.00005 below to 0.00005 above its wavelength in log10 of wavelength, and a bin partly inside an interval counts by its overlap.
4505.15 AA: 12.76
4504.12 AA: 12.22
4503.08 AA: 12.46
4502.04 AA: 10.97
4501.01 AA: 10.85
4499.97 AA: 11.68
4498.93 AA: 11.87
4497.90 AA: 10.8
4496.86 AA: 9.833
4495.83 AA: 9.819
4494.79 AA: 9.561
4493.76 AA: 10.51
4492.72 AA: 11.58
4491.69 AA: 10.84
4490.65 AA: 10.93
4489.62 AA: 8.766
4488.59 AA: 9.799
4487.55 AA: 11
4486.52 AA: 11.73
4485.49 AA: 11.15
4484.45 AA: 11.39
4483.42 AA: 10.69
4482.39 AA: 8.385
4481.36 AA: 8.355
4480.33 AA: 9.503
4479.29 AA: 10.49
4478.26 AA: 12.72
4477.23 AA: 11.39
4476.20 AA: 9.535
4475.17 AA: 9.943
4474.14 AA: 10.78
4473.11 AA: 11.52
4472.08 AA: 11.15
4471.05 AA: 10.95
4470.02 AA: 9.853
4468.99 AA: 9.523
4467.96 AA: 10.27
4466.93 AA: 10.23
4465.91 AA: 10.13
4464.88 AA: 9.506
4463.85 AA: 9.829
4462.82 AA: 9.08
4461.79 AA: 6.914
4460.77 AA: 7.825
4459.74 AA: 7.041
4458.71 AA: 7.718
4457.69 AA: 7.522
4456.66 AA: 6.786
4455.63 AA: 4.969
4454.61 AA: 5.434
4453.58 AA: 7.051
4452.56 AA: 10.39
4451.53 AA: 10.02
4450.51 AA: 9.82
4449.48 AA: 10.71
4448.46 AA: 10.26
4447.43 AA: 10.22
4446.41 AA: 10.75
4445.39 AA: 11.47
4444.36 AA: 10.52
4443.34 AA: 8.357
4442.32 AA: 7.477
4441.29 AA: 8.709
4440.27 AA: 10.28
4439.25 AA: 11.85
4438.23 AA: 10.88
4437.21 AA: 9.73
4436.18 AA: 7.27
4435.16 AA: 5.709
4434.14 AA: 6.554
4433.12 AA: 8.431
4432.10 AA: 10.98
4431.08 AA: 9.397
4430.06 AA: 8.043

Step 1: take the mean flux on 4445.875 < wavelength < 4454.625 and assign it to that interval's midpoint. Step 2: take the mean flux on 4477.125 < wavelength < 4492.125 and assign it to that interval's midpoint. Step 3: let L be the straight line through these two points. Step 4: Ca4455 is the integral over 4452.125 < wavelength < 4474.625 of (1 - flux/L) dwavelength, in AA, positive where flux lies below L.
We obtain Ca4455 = 2.6 AA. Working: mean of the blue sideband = 9.64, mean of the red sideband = 10.4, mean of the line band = 8.83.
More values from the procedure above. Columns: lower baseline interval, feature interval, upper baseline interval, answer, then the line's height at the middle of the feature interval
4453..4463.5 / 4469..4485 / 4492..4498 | -3.10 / 8.75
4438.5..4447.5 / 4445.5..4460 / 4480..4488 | 2.11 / 10.1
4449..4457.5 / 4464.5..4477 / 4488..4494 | -1.57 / 9.17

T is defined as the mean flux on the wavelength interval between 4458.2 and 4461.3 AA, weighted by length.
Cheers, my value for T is 7.53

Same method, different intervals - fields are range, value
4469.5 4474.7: 10.8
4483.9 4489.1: 11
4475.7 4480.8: 10.7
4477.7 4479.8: 11.6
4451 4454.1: 9.16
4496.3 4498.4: 10.3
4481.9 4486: 10.4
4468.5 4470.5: 9.68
